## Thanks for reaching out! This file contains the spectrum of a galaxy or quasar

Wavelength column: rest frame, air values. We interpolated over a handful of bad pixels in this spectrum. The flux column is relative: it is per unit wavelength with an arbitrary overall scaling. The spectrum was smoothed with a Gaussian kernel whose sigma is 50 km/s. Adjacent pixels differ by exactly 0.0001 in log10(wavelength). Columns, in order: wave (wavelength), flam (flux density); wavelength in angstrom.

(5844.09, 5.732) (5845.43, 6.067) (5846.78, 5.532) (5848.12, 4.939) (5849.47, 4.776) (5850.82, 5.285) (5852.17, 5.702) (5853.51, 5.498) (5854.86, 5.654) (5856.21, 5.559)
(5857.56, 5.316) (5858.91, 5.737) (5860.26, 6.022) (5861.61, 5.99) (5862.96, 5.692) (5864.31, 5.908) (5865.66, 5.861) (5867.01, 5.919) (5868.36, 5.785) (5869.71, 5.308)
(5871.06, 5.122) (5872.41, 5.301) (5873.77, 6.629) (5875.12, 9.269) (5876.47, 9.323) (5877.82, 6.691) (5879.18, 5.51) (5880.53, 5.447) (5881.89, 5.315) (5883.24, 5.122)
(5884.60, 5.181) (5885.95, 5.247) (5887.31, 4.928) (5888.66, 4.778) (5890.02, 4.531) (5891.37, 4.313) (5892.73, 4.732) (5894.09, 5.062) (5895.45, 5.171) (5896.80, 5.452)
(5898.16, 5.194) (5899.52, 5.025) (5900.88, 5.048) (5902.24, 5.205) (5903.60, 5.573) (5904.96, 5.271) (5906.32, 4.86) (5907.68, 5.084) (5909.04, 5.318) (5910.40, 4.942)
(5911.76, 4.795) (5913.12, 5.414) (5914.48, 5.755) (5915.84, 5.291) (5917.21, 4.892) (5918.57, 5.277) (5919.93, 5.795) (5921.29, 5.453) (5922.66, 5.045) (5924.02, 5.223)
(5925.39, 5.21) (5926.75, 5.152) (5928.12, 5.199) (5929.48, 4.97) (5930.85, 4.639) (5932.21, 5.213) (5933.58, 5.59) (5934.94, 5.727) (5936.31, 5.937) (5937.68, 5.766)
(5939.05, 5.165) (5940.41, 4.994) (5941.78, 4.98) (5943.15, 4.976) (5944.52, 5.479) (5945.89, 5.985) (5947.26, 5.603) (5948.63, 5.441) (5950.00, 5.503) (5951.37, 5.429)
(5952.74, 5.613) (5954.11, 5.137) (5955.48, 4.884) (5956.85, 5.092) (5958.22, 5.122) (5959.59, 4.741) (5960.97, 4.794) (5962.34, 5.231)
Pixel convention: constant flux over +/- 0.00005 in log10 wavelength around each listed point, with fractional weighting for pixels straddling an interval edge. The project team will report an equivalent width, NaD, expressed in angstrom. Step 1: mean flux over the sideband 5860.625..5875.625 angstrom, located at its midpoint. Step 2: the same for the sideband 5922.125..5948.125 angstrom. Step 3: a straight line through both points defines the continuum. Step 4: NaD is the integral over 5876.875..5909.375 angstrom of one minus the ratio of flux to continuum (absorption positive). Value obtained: 3.2 angstrom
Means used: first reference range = 6.03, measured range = 5.2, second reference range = 5.31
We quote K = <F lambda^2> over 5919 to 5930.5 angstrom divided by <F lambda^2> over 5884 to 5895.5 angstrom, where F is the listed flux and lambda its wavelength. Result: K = 1.1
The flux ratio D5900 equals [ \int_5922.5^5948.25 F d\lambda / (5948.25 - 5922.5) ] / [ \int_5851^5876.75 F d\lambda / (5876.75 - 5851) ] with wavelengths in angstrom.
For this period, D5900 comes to 0.88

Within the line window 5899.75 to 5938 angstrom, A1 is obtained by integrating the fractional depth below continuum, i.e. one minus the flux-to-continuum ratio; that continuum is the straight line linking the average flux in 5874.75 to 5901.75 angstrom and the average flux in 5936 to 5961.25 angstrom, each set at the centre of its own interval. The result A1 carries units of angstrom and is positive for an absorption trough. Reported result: 1.0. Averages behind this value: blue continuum 5.52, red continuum 5.29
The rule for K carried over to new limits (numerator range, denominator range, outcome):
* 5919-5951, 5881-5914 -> 1.07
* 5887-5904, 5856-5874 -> 0.88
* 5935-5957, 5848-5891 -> 0.97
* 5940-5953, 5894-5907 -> 1.06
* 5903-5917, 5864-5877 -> 0.82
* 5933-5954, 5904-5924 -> 1.06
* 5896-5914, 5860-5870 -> 0.90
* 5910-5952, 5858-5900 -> 0.96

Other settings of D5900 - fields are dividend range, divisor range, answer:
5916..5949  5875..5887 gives 0.86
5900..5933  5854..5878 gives 0.84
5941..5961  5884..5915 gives 1.04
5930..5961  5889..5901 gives 1.07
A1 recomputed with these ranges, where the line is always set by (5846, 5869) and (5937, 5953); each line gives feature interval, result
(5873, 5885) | -2.1 angstrom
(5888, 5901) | 1.4 angstrom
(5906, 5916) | 0.5 angstrom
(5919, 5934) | 0.6 angstrom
